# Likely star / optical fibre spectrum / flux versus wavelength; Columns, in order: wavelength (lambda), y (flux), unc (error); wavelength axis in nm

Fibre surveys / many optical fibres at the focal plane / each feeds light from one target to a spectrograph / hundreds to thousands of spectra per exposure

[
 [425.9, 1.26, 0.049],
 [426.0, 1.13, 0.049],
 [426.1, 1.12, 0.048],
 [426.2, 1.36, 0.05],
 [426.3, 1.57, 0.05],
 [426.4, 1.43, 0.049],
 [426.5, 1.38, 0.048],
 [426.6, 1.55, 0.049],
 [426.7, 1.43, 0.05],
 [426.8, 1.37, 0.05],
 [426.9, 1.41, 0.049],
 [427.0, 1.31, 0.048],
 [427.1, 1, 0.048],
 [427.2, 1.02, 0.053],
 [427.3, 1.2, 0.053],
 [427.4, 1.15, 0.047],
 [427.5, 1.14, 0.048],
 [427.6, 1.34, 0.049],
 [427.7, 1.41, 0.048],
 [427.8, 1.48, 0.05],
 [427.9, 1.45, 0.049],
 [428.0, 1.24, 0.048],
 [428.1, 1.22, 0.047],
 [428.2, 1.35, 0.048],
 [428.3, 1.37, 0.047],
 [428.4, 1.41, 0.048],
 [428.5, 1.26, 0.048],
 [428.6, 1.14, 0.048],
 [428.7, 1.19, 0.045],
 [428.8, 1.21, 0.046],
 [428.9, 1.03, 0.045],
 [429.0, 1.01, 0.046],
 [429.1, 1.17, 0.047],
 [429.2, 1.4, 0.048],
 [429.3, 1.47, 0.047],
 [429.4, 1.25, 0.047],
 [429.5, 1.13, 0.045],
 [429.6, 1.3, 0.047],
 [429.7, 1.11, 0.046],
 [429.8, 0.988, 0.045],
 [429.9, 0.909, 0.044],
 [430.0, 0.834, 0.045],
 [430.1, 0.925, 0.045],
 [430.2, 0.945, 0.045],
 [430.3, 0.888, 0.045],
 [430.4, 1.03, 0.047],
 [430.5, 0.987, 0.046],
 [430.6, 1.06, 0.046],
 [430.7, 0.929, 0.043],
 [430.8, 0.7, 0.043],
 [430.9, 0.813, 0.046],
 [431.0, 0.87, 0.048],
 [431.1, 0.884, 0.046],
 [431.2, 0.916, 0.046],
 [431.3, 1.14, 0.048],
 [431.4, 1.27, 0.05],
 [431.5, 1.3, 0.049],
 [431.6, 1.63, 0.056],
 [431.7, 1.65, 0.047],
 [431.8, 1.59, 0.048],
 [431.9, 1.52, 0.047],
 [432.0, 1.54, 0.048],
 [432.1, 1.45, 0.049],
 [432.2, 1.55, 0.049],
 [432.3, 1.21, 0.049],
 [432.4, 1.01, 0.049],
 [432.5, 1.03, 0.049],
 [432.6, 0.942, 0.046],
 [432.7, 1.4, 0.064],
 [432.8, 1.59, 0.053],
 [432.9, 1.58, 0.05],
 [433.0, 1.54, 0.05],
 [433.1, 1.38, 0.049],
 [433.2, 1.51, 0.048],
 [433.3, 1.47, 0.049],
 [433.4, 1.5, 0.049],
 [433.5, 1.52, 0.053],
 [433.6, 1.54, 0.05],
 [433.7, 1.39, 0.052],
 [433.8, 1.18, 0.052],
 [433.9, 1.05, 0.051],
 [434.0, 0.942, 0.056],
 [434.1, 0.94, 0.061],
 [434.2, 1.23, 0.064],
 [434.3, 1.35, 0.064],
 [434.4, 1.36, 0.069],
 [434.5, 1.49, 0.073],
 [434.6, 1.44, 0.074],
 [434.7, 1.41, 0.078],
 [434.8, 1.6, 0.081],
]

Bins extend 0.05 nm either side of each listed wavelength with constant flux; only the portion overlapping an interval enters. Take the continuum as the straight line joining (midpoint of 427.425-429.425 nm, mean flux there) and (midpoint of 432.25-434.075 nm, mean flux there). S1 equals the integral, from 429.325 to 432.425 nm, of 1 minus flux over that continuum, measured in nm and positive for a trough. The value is 0.368 nm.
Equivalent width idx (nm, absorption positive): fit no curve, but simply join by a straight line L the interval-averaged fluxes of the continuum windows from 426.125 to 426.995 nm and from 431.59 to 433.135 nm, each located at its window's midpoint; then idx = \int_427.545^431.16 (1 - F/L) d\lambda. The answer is 0.73 nm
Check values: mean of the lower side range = 1.42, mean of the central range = 1.13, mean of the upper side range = 1.41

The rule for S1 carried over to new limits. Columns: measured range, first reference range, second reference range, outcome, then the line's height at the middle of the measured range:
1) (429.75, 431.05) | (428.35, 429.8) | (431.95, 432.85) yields 0.35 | 1.25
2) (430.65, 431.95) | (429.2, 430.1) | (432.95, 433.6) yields 0.13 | 1.29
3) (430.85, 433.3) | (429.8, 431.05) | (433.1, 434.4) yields -0.44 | 1.11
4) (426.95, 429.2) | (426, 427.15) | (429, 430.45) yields -0.02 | 1.23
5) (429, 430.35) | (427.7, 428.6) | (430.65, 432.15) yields 0.19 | 1.28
